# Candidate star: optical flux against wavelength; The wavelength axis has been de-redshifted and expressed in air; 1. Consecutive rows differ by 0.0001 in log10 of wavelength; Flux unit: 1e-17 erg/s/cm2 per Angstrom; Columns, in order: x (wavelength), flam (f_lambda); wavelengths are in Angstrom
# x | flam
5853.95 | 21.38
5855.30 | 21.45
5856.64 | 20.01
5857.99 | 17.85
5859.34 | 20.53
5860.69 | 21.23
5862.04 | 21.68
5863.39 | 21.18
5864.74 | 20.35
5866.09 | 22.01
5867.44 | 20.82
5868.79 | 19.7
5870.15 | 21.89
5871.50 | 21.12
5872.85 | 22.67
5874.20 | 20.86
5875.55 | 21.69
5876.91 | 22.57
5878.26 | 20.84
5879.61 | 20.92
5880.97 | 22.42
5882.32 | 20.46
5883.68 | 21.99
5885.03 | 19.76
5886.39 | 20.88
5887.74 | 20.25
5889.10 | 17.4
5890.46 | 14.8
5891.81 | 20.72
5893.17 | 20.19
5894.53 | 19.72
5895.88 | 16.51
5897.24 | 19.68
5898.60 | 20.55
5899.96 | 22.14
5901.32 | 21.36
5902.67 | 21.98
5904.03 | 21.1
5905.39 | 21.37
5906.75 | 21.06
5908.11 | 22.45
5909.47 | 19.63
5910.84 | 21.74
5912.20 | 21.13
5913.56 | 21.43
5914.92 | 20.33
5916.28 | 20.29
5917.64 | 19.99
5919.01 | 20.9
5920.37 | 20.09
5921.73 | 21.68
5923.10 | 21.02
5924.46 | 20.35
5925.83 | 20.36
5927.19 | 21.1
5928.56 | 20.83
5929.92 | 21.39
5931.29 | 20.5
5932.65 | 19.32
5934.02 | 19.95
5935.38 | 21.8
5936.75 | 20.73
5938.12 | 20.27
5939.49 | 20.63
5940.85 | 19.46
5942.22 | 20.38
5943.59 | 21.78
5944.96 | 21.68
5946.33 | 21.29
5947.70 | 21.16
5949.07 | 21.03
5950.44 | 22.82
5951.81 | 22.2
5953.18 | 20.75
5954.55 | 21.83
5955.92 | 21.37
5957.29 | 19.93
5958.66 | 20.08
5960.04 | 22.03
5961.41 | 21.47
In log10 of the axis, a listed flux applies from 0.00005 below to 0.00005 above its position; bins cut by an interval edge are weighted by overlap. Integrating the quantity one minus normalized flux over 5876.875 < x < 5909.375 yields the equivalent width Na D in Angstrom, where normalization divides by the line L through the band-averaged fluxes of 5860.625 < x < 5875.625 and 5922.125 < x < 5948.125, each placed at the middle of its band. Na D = 1.0 Angstrom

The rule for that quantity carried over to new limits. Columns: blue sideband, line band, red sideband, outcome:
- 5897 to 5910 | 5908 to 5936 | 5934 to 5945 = 0.3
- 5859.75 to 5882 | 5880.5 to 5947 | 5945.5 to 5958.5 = 2.5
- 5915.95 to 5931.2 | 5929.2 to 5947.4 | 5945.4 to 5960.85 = 0.3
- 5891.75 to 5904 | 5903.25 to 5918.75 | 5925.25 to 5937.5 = -0.4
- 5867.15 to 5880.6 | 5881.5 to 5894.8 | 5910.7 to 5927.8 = 1.0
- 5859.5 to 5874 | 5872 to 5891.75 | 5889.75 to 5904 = 0.0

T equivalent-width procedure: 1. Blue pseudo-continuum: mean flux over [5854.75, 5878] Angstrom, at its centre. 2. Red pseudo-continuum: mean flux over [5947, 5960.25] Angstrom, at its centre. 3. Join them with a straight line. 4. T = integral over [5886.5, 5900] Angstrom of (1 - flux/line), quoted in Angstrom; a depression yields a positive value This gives 1.3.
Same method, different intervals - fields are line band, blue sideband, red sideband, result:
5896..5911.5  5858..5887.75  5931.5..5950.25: 0.0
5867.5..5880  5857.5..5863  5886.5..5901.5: -0.8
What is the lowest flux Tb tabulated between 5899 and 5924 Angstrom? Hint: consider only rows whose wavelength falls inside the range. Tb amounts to 19.63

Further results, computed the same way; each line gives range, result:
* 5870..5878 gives 20.86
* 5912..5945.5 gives 19.32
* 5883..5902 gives 14.8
